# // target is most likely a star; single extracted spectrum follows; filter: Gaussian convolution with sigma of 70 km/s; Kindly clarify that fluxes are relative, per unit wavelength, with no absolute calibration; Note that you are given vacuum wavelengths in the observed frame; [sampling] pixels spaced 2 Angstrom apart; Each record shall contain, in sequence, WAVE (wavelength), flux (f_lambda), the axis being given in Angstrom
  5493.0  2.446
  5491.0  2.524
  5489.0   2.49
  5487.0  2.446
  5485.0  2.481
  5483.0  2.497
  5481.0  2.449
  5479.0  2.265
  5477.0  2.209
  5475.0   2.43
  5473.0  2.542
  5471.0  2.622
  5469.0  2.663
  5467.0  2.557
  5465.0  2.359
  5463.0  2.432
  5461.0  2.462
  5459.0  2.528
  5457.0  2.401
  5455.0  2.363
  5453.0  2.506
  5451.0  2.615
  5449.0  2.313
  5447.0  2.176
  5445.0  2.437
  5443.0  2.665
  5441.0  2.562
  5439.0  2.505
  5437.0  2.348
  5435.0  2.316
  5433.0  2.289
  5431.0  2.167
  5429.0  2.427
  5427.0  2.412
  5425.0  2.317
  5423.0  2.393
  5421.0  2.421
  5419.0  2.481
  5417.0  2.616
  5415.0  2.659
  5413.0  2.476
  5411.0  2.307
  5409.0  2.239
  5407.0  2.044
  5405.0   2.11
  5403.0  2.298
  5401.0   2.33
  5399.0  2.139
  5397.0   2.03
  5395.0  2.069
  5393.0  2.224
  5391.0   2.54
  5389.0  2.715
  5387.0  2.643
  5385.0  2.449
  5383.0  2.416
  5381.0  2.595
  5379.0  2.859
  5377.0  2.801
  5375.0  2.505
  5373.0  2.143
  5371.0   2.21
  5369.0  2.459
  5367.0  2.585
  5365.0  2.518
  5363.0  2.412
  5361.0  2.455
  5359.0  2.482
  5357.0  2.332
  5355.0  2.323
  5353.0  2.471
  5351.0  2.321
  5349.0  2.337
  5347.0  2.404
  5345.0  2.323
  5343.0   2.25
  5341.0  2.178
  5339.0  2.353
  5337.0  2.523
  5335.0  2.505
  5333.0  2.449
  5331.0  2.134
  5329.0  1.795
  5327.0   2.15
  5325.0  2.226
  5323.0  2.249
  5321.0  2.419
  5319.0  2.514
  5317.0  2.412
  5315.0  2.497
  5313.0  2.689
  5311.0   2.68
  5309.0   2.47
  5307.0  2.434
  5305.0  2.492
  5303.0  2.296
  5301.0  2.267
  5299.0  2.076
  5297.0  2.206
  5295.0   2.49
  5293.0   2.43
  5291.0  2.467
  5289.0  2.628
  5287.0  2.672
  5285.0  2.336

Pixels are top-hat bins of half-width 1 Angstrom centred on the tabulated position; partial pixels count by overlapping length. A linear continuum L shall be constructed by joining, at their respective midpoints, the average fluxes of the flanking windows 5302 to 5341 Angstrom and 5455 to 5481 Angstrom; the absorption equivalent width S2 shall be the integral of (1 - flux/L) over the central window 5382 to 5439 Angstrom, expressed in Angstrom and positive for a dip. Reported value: 1.59 Angstrom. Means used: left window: 2.38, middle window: 2.36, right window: 2.45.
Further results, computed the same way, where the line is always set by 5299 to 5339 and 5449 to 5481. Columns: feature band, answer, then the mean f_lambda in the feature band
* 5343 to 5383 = -0.8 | 2.44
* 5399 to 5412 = 1.1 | 2.21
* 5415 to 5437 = 0.4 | 2.39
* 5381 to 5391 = -0.6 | 2.56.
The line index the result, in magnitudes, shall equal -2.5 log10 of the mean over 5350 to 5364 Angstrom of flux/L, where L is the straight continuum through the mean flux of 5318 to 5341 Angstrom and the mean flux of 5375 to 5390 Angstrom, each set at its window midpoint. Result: 0.03 mag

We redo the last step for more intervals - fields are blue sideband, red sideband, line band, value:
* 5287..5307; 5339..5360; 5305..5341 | -0.006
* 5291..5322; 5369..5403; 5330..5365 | 0.022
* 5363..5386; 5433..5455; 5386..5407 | 0.083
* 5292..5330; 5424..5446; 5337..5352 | 0.021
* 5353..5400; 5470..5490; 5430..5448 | 0.024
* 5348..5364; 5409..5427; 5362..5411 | 0.013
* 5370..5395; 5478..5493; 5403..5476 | 0.022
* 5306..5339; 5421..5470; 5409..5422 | -0.026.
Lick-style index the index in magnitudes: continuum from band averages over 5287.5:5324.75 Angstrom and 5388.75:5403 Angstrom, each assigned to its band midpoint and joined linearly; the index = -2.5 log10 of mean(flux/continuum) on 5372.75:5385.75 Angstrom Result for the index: -0.118 mag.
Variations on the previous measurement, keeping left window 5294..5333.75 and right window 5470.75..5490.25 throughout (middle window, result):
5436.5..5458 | -0.01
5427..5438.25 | 0.04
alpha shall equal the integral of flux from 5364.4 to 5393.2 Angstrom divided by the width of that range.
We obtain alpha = 2.52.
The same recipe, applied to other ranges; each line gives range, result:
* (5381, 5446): 2.38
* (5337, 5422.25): 2.39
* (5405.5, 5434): 2.37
